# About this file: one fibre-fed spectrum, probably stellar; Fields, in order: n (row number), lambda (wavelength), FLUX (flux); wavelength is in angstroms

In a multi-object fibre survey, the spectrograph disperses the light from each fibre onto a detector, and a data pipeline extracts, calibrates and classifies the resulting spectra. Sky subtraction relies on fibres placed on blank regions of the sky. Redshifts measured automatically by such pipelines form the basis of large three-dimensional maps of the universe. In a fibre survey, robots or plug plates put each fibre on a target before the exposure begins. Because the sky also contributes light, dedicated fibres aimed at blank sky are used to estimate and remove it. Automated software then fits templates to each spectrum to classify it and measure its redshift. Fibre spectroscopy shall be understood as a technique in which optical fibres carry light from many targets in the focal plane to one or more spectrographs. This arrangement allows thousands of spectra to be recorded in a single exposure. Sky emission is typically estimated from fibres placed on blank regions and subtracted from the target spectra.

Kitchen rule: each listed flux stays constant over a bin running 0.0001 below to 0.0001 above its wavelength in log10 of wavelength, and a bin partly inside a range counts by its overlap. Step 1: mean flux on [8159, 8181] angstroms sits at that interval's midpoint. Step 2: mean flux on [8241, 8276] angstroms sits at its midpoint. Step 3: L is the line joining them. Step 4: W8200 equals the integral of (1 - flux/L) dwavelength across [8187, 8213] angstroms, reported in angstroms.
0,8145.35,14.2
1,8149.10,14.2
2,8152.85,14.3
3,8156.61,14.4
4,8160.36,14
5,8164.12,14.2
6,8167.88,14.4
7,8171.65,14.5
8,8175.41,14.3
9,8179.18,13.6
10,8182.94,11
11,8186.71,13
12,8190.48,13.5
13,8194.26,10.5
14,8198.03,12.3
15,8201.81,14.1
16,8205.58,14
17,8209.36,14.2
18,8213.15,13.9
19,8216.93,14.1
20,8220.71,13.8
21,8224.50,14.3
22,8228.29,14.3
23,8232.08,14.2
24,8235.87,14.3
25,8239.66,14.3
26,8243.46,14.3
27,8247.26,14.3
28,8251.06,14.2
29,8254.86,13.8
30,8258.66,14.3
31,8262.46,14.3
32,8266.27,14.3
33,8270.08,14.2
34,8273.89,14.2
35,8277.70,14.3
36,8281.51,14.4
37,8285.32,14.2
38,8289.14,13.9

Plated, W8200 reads 1.9 angstroms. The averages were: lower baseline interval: 14.2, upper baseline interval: 14.2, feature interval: 13.1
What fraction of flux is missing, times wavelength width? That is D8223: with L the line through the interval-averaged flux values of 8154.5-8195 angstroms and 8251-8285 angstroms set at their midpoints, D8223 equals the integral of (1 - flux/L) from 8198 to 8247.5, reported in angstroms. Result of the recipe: -0.8 angstroms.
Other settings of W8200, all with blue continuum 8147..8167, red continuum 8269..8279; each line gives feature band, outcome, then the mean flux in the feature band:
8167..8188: 1.18 angstroms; 13.4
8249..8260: 0.11 angstroms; 14.1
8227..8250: -0.08 angstroms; 14.3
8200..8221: 0.30 angstroms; 14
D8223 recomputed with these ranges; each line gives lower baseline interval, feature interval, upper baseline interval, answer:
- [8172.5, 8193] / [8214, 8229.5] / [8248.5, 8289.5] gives -0.6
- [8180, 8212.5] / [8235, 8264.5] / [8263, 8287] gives -0.8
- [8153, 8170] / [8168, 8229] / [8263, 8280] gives 3.3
